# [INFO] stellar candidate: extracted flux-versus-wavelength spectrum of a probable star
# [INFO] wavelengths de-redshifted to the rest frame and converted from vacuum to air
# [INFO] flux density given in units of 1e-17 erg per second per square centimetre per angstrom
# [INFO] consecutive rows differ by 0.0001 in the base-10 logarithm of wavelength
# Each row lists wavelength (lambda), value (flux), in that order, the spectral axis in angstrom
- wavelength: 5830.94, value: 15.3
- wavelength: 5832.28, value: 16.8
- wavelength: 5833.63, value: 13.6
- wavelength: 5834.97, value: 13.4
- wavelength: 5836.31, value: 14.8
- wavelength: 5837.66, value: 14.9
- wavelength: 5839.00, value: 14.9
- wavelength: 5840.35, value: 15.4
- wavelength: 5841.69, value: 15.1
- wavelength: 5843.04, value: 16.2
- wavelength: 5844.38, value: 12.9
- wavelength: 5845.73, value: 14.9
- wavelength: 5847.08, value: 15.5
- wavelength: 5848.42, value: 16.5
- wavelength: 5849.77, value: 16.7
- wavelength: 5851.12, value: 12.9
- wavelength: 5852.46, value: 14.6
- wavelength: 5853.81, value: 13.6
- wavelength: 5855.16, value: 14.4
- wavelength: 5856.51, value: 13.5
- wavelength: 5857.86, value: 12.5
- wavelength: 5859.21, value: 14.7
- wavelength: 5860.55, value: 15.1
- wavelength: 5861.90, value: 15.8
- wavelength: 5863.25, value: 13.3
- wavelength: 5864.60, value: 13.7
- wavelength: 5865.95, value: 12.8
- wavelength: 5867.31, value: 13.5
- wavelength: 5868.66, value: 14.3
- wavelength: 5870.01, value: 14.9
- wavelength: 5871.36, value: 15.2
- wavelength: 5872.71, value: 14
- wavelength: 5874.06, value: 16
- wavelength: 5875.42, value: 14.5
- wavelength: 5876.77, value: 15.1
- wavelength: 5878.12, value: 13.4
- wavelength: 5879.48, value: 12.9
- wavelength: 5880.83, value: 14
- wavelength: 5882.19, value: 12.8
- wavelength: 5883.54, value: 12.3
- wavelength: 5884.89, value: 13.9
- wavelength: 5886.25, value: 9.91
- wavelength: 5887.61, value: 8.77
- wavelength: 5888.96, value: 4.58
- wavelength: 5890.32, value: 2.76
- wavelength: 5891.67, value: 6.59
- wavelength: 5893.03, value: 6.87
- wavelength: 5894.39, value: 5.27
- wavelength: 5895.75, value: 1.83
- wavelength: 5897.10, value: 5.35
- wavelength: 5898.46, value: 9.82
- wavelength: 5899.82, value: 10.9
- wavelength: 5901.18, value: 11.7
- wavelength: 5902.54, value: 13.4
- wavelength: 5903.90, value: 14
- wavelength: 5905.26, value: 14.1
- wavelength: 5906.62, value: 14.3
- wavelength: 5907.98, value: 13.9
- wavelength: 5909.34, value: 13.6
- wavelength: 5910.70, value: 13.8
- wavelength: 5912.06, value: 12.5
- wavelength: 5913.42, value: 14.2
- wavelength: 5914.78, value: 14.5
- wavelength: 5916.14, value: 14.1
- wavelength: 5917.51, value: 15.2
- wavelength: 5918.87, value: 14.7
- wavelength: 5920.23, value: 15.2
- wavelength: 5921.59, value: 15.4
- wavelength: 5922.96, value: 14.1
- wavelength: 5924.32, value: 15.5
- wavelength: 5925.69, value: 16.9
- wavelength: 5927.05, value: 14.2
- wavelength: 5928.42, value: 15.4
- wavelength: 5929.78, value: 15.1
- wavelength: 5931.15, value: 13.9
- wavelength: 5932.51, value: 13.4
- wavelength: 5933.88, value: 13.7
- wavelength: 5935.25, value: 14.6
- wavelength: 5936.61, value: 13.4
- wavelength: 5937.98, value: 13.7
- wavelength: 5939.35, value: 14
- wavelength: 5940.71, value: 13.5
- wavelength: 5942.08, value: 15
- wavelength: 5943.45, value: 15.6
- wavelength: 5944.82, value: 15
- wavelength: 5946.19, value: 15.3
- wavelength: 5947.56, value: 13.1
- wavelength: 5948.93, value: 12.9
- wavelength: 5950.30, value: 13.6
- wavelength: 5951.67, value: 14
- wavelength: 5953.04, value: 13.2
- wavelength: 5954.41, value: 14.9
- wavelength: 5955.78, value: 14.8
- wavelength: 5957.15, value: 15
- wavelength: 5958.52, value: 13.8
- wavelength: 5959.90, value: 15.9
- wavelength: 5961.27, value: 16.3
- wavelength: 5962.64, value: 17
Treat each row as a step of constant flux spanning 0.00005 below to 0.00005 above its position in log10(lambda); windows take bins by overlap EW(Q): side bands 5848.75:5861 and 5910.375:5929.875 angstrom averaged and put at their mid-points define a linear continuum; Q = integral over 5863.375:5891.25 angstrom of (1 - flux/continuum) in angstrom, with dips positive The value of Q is 3.9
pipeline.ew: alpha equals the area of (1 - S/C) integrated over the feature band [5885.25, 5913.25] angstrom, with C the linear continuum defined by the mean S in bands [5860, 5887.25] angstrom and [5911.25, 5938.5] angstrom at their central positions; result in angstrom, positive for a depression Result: 8.58 angstrom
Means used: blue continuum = 13.8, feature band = 9.83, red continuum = 14.5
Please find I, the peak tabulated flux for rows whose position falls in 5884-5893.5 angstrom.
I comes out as 13.9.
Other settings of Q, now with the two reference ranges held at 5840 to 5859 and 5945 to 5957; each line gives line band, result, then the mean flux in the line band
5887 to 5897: 6.4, 5.22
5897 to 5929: 1.1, 13.8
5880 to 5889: 1.9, 11.4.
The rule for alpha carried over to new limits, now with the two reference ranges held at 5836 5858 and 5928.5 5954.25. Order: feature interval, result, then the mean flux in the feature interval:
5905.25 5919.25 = 0.22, 14.1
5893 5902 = 4.29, 7.52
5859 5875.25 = 0.16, 14.4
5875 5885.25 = 0.65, 13.6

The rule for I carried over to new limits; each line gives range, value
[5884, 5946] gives 16.9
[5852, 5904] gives 16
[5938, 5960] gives 15.9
